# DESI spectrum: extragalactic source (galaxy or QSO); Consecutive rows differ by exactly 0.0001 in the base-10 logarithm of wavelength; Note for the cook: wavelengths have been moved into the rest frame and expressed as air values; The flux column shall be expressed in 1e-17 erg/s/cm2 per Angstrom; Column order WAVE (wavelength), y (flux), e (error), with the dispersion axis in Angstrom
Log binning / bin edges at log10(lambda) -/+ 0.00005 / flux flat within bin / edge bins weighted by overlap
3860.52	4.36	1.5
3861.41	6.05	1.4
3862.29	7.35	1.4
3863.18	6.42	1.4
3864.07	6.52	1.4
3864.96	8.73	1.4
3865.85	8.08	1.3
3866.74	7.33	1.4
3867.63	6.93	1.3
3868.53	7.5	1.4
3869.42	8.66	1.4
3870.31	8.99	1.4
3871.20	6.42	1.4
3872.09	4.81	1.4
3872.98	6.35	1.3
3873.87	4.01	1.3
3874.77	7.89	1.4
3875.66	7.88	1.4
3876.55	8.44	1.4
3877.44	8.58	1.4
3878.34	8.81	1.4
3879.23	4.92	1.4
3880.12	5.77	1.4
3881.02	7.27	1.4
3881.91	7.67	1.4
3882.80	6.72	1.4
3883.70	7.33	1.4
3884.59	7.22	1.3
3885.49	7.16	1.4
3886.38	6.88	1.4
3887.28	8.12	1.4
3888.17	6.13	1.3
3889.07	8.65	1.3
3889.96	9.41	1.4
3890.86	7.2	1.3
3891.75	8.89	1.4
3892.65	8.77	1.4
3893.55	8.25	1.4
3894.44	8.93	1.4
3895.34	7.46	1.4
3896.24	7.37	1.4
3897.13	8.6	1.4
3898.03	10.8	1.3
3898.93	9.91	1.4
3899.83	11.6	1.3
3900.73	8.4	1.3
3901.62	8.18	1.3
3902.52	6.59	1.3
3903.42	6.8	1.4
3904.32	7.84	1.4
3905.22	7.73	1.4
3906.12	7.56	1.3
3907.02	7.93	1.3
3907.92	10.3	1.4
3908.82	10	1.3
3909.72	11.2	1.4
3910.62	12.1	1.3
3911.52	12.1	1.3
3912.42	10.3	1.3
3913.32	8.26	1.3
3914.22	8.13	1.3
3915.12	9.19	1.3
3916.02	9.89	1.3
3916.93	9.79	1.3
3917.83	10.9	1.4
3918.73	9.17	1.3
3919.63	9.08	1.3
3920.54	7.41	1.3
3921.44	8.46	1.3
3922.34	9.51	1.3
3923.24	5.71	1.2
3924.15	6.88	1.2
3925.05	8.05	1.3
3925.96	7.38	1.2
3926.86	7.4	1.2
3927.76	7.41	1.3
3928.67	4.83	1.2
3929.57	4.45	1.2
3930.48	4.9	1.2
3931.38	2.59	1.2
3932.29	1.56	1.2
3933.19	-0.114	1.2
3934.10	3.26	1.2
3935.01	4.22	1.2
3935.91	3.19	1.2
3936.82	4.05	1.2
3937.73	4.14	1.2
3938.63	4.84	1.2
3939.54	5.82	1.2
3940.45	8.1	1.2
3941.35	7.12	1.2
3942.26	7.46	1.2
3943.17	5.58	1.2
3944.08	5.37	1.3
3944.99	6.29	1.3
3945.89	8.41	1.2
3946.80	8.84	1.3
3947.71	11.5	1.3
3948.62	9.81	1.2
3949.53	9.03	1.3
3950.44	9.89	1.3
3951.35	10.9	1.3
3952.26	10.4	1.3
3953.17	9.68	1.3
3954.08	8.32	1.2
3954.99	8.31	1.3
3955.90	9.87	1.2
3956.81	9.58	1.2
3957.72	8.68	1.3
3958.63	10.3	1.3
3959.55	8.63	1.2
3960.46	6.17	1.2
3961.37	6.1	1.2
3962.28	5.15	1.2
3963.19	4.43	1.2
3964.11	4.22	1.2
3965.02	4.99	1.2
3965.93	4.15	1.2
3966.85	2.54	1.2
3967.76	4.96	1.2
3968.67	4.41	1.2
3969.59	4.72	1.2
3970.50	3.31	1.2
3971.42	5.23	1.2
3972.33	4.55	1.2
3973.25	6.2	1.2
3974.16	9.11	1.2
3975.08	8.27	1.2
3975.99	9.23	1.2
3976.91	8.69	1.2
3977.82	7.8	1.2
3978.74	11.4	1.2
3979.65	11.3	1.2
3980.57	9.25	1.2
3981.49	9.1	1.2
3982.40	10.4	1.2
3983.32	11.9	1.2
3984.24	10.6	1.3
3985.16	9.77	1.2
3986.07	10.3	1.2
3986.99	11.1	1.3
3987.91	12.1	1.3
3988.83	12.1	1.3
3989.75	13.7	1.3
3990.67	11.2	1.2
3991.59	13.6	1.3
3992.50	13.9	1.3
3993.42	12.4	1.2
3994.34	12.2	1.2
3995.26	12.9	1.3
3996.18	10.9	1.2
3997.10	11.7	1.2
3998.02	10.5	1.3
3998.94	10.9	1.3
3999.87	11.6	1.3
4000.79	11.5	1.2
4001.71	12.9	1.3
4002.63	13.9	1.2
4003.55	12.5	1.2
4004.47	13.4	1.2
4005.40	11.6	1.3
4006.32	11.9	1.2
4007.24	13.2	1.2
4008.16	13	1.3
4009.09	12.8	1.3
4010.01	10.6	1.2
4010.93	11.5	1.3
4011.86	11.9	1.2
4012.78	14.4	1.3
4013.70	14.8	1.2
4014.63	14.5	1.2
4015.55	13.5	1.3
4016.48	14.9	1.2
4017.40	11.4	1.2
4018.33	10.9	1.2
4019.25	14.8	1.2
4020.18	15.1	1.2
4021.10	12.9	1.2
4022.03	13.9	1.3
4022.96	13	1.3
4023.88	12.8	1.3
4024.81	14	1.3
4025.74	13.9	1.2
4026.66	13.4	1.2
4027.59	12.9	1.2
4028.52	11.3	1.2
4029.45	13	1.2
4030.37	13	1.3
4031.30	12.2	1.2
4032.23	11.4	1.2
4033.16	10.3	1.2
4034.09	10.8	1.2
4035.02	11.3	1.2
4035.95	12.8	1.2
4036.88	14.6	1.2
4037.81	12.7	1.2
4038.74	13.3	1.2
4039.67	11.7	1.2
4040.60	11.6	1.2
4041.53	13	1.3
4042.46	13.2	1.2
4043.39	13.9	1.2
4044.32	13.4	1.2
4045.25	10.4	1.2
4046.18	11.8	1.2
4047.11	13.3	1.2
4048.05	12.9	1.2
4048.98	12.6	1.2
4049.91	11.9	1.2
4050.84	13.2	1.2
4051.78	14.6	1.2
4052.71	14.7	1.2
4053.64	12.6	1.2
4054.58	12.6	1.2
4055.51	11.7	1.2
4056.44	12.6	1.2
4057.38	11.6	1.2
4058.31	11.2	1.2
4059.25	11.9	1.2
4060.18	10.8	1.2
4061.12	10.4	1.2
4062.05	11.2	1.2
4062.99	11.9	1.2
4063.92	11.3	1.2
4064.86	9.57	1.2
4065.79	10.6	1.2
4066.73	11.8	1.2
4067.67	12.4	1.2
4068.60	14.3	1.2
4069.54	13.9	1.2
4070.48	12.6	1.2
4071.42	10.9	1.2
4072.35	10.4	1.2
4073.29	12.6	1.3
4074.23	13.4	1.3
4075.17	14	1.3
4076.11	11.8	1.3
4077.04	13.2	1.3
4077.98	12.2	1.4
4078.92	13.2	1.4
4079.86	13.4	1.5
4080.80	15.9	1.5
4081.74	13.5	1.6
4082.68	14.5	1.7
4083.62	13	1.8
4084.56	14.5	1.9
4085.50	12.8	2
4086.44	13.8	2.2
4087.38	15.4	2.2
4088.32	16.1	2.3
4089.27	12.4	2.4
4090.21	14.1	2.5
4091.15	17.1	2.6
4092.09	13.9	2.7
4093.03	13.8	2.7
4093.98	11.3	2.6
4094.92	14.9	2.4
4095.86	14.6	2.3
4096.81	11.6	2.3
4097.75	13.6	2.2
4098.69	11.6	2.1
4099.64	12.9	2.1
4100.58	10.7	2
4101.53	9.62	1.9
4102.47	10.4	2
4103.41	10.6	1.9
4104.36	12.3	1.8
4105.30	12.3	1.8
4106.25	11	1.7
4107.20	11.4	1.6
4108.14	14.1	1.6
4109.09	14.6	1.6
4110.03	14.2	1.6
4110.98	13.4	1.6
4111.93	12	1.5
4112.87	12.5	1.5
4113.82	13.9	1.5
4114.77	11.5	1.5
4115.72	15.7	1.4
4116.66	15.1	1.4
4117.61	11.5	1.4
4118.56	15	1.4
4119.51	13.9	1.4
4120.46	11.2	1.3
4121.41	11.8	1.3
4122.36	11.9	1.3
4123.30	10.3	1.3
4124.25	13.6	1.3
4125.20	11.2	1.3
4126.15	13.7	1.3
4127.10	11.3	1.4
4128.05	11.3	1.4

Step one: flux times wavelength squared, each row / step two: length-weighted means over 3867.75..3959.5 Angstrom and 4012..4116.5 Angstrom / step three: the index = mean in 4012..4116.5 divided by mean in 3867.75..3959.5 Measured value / 1.79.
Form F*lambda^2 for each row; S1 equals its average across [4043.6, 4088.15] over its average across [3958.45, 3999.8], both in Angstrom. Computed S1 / 1.49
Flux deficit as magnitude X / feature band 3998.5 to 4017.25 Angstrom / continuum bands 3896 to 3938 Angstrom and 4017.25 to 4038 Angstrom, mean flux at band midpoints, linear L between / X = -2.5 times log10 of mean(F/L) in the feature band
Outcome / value -0.08 mag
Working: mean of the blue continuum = 7.56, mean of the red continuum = 12.7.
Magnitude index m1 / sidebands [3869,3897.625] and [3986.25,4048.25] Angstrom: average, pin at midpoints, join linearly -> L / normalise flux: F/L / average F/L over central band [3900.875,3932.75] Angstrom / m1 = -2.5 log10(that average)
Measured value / 0.093 mag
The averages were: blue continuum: 7.49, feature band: 7.99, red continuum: 12.6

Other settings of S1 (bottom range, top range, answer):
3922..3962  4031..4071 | 1.87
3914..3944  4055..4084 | 2.09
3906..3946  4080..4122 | 2.03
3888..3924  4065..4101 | 1.63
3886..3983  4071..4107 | 1.85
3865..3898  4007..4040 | 1.83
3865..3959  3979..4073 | 1.69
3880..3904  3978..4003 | 1.51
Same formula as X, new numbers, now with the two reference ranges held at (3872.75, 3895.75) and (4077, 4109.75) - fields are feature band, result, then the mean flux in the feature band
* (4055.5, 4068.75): 0.075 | 11.5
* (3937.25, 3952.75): 0.168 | 7.85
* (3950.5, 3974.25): 0.379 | 6.74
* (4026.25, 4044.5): -0.080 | 12.5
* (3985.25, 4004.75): -0.155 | 12.1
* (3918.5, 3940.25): 0.478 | 5.58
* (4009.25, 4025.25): -0.190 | 13.2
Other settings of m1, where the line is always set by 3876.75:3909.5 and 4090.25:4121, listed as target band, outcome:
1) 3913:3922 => -0.05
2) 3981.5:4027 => -0.18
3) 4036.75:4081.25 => -0.06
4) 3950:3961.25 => 0.04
